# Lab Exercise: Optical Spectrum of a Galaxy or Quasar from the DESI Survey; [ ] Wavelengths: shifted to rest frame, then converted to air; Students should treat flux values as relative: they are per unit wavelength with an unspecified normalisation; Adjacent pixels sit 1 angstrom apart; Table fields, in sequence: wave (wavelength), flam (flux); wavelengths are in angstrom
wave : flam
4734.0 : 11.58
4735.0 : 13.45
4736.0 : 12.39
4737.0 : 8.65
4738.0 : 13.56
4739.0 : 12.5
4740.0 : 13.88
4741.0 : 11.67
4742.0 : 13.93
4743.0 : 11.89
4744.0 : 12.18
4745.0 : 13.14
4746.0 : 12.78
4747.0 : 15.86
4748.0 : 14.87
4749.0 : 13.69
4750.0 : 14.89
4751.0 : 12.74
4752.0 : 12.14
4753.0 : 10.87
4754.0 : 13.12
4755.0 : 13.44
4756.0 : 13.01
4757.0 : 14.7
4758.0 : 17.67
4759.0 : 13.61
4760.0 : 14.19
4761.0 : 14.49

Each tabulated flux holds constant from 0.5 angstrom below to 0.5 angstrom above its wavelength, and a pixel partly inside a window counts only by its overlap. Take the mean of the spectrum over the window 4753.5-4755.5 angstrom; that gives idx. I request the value 13.3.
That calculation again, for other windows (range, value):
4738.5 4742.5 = 13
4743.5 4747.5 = 13.5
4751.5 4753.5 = 11.5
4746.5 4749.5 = 14.8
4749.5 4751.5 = 13.8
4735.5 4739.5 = 11.8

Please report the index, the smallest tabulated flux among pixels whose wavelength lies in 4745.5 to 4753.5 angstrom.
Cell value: 10.87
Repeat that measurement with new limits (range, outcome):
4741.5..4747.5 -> 11.89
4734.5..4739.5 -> 8.65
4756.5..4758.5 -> 14.7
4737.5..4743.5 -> 11.67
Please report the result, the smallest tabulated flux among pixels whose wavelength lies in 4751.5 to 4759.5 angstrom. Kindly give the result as 10.87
